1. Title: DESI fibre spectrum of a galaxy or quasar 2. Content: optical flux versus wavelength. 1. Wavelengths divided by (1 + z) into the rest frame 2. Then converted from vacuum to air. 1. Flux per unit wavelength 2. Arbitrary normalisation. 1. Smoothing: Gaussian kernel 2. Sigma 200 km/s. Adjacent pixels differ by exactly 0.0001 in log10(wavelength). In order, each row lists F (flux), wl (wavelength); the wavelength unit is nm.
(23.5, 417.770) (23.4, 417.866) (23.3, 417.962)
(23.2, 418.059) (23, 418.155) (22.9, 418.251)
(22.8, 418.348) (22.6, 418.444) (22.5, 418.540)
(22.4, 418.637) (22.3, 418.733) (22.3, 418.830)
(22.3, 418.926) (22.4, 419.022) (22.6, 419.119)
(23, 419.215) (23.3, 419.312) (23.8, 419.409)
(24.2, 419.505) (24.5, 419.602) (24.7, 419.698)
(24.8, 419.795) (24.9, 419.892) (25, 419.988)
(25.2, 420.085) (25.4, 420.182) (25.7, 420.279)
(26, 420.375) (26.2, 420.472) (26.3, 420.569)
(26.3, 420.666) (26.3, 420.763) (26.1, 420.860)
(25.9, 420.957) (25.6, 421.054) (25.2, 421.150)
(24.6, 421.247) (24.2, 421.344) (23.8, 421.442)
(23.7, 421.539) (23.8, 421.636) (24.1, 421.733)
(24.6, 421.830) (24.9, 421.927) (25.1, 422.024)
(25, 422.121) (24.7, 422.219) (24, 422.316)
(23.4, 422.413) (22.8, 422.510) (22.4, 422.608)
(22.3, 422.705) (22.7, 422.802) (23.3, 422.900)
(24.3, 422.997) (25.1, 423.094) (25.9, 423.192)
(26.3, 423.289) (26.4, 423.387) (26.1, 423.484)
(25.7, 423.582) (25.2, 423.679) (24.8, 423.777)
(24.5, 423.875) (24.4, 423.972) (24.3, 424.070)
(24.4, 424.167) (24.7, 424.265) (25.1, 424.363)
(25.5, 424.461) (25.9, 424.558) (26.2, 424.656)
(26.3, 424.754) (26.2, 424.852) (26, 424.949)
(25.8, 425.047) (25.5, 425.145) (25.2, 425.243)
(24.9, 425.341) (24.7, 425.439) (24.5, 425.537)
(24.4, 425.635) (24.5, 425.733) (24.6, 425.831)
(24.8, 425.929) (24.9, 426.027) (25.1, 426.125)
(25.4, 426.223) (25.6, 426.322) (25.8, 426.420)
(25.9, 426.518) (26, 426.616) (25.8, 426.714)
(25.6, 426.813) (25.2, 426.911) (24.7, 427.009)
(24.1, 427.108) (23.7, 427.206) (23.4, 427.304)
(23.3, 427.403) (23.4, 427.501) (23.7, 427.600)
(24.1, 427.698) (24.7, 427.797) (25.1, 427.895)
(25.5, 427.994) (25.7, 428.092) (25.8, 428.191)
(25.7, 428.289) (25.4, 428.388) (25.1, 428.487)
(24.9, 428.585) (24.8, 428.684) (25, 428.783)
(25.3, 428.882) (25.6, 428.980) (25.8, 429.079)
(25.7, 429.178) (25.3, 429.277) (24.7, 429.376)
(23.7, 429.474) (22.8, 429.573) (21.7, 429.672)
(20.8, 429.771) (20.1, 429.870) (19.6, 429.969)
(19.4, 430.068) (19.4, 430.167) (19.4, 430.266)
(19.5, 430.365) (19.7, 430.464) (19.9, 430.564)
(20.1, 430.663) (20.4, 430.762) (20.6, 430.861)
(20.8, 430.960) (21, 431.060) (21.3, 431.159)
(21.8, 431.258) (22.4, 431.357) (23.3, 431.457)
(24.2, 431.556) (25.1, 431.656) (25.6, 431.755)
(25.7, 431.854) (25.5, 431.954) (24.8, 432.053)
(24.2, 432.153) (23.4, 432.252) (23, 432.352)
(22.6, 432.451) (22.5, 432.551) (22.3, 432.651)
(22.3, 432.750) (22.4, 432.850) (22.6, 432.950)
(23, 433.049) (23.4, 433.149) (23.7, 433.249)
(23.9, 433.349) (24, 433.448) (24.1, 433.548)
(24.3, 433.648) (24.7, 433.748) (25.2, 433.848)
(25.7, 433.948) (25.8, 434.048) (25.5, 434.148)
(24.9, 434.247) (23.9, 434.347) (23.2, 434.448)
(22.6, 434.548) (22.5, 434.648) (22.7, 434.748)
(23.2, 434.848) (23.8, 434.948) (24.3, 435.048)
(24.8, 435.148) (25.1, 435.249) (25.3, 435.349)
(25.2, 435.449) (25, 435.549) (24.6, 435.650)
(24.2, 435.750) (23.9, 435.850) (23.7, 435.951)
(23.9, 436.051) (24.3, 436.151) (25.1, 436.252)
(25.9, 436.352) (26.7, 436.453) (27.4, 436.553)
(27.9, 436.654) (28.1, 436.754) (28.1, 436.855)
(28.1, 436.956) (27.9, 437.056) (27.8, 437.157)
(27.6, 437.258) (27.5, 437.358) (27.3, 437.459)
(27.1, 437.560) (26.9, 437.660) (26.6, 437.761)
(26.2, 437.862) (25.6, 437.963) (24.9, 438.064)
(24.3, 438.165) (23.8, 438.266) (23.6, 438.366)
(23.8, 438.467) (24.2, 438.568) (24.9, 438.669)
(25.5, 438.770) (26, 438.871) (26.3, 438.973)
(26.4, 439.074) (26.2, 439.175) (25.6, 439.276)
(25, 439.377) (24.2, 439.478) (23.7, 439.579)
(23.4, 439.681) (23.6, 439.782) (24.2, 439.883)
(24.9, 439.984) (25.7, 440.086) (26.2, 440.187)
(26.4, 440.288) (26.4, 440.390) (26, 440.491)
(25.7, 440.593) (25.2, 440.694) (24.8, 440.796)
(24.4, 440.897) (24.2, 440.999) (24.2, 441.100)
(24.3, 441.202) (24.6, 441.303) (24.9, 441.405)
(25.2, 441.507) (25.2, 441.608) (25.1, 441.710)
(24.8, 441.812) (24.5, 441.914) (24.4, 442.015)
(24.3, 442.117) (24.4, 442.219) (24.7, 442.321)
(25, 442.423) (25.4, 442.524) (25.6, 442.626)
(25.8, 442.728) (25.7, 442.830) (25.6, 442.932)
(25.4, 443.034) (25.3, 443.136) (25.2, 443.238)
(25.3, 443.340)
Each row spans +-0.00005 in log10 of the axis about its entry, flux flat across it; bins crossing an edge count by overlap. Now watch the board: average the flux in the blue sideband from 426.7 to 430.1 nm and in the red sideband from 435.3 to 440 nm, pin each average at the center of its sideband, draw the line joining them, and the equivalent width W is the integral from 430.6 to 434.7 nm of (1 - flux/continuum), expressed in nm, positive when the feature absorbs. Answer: 0.24 nm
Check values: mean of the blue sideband 24.2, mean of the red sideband 25.6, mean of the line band 23.4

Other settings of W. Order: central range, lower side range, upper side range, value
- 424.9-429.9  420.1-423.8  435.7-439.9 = 0.081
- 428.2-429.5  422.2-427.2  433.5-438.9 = -0.007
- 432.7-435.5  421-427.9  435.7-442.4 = 0.132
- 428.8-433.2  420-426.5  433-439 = 0.440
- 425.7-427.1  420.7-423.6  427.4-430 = -0.051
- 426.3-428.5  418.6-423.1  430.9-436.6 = -0.072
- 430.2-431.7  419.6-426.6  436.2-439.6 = 0.252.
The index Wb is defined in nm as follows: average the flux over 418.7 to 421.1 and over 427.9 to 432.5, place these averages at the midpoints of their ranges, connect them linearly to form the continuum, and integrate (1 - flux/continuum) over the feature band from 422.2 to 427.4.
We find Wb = -0.214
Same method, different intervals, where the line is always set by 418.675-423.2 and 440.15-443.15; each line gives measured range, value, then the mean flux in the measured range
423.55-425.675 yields -0.062 nm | 25.2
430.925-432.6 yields 0.092 nm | 23.4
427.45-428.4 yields -0.011 nm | 24.9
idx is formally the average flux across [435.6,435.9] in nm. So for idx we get 24.3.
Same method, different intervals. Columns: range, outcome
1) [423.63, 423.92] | 24.8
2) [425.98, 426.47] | 25.4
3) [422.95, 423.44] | 25.6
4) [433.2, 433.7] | 24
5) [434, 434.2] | 25.8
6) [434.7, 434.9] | 23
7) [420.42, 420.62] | 26.2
